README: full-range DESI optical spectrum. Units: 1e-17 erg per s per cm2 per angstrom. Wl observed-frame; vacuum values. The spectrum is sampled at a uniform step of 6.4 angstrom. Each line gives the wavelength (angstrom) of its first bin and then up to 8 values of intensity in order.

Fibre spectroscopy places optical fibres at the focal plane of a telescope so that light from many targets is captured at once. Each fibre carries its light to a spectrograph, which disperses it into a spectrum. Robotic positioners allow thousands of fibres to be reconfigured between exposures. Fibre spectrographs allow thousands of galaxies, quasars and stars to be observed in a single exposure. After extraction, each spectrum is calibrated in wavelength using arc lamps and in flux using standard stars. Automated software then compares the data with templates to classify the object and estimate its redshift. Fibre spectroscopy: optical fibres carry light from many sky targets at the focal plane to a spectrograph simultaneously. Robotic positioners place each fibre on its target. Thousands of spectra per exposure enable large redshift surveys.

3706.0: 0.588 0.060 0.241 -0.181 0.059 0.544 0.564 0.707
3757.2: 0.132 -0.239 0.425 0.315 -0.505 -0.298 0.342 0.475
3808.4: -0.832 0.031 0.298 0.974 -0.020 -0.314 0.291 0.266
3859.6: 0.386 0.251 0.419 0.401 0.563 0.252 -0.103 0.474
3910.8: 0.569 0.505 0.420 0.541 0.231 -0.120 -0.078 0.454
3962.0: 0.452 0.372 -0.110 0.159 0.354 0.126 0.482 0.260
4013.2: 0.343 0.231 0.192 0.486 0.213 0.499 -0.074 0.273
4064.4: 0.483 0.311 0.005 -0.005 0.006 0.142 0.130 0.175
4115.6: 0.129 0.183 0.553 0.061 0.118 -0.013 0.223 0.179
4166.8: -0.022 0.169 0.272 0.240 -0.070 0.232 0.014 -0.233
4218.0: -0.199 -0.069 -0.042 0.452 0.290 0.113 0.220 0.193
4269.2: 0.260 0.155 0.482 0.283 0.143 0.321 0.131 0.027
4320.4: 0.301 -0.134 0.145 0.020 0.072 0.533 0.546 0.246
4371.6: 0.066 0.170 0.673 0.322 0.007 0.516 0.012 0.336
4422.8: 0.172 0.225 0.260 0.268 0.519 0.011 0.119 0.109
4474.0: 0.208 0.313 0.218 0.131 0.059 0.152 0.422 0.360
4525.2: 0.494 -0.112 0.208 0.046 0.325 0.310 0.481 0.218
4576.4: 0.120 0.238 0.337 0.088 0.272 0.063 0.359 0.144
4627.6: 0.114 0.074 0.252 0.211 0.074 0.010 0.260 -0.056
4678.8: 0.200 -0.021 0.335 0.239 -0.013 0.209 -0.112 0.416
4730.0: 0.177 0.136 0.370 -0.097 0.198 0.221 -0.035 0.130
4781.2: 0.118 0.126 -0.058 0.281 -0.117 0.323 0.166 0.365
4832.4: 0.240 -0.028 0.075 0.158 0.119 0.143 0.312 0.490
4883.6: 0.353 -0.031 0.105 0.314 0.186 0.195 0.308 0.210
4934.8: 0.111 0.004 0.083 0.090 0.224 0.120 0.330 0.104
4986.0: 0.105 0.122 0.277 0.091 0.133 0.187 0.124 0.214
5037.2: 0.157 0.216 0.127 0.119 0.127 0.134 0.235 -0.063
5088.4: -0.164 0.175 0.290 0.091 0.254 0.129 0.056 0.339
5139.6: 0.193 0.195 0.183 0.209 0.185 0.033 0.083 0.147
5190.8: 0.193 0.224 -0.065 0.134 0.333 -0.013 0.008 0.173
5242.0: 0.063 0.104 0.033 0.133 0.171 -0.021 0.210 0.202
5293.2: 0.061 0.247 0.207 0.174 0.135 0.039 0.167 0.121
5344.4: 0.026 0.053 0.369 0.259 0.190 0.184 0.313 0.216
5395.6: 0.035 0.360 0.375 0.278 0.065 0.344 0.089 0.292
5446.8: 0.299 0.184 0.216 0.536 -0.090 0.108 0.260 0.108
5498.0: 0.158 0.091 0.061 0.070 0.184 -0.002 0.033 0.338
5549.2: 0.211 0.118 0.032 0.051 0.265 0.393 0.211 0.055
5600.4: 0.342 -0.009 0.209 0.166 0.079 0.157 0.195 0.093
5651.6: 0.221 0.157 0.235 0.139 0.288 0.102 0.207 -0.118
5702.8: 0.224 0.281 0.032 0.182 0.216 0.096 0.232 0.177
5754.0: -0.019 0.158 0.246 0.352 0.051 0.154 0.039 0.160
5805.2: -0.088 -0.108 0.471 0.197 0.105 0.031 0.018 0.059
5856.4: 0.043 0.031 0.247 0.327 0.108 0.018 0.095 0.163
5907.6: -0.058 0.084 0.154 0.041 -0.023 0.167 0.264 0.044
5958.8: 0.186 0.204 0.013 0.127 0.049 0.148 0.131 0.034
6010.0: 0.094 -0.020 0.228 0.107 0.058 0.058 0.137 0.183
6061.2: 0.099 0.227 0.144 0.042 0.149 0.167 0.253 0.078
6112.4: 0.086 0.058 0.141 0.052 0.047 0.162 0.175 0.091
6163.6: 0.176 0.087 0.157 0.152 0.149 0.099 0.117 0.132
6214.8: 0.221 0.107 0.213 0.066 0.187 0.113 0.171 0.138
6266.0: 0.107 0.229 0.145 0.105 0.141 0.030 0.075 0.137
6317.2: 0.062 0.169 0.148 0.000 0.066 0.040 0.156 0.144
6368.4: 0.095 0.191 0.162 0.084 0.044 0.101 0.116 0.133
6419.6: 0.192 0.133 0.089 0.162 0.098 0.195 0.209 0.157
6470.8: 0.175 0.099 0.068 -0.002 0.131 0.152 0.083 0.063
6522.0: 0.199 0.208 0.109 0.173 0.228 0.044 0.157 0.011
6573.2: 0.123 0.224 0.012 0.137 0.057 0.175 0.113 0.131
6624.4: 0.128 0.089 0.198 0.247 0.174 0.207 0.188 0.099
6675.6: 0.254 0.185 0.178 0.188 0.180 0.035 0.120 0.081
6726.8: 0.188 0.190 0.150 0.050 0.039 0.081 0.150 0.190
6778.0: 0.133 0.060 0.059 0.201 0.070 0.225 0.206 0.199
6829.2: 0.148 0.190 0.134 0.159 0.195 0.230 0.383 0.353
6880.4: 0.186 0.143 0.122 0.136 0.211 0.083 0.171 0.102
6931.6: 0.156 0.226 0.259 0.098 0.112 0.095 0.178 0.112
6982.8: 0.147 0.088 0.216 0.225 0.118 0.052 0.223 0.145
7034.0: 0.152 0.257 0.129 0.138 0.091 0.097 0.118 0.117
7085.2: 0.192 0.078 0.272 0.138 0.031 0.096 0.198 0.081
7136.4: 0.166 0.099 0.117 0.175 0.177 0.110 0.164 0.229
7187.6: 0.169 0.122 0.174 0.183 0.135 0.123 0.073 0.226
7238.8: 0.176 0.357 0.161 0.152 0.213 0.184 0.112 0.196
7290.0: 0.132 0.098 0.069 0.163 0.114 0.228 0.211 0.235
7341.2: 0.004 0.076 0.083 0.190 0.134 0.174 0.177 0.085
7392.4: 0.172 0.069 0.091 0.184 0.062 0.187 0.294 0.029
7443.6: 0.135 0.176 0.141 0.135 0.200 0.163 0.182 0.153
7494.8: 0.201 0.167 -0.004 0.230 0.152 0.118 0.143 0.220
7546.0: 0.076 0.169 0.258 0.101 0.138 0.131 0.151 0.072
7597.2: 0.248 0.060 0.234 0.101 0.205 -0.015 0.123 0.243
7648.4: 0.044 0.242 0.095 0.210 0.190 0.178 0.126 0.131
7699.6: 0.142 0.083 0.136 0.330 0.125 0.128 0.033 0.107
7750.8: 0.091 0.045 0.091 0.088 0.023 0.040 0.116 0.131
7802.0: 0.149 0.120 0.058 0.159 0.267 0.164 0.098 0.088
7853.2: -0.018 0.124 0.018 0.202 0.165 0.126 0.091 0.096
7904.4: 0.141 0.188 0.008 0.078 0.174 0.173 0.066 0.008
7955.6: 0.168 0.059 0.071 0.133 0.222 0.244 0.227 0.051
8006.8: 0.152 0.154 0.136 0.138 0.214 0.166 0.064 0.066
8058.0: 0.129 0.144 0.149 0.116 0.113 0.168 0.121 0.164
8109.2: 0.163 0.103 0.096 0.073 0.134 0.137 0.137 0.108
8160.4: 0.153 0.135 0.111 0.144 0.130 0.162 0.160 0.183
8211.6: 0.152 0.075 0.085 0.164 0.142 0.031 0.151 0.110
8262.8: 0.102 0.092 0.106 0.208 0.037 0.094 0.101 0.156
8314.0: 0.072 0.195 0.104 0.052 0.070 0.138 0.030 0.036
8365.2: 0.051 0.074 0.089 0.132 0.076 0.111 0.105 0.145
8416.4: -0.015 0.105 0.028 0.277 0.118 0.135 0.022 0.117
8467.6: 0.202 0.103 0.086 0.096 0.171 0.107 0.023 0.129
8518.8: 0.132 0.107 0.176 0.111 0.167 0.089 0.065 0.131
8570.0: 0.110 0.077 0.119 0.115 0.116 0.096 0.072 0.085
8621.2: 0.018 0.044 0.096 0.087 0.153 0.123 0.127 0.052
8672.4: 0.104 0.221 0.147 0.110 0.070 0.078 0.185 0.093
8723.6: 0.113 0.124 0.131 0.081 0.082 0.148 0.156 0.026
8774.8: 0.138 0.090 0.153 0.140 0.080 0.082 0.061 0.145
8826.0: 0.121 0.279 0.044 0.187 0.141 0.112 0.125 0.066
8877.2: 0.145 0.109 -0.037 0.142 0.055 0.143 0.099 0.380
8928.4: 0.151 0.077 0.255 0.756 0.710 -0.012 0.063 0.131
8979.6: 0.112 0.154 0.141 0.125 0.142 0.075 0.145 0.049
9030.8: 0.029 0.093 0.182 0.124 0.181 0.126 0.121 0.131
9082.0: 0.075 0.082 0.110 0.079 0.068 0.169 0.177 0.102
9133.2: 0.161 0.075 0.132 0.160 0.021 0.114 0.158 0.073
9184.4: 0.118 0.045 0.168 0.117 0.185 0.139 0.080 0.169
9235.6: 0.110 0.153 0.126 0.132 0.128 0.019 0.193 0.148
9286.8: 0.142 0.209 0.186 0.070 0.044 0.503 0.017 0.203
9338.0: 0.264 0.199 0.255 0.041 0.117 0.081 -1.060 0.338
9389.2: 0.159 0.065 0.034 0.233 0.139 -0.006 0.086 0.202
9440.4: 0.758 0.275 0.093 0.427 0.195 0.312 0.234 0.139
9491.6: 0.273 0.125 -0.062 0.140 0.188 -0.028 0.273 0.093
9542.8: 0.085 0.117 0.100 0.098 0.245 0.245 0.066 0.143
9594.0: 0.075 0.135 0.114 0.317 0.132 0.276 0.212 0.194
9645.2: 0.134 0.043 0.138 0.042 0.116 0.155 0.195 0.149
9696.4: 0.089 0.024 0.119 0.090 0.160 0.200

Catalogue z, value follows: 1.40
